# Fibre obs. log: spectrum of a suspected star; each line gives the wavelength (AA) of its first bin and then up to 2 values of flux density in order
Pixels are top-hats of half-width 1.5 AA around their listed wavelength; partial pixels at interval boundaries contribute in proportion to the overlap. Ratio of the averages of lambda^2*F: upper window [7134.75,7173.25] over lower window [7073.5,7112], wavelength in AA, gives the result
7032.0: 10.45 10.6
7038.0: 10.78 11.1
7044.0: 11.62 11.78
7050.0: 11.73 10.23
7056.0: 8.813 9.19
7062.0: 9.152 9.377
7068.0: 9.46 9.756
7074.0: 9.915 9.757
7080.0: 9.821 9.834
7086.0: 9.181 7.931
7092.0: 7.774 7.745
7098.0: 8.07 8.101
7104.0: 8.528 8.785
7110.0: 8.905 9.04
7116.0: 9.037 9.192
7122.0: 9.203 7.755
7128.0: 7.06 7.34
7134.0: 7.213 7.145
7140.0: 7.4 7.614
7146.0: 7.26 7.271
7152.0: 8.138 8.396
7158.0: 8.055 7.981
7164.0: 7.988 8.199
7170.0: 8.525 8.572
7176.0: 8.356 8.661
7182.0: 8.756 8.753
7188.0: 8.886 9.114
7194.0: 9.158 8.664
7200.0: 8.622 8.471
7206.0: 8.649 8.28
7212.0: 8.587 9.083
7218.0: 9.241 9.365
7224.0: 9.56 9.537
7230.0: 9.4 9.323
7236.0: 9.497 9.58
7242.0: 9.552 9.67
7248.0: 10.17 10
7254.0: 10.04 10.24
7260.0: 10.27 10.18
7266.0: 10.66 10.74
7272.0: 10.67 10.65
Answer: 0.91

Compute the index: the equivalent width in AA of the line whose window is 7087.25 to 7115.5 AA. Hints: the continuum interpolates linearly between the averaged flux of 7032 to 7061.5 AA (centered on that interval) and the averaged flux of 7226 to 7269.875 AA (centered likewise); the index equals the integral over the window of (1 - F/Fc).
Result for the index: 5.6 AA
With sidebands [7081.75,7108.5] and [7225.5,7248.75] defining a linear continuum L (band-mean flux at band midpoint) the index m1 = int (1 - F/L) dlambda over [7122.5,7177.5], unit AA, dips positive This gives 6.54 AA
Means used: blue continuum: 8.43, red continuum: 9.57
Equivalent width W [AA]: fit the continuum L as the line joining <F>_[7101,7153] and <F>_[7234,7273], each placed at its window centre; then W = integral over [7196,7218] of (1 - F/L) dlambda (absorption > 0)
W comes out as 1.58 AA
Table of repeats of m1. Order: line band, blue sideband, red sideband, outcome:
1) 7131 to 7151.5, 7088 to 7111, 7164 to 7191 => 2.6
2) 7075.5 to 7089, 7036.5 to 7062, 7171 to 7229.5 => 1.0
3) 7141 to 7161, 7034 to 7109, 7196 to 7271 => 3.6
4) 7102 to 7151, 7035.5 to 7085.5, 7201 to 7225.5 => 8.0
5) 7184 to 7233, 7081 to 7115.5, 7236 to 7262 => 3.0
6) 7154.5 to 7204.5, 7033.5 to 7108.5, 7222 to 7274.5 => 6.4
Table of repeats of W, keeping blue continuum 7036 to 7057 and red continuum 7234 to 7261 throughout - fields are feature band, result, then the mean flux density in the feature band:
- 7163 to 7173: 1.9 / 8.3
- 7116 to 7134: 4.1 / 8.11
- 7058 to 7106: 7.9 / 8.97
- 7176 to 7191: 2.1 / 8.76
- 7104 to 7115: 1.8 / 8.86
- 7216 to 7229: 0.8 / 9.41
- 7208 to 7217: 1.2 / 8.7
